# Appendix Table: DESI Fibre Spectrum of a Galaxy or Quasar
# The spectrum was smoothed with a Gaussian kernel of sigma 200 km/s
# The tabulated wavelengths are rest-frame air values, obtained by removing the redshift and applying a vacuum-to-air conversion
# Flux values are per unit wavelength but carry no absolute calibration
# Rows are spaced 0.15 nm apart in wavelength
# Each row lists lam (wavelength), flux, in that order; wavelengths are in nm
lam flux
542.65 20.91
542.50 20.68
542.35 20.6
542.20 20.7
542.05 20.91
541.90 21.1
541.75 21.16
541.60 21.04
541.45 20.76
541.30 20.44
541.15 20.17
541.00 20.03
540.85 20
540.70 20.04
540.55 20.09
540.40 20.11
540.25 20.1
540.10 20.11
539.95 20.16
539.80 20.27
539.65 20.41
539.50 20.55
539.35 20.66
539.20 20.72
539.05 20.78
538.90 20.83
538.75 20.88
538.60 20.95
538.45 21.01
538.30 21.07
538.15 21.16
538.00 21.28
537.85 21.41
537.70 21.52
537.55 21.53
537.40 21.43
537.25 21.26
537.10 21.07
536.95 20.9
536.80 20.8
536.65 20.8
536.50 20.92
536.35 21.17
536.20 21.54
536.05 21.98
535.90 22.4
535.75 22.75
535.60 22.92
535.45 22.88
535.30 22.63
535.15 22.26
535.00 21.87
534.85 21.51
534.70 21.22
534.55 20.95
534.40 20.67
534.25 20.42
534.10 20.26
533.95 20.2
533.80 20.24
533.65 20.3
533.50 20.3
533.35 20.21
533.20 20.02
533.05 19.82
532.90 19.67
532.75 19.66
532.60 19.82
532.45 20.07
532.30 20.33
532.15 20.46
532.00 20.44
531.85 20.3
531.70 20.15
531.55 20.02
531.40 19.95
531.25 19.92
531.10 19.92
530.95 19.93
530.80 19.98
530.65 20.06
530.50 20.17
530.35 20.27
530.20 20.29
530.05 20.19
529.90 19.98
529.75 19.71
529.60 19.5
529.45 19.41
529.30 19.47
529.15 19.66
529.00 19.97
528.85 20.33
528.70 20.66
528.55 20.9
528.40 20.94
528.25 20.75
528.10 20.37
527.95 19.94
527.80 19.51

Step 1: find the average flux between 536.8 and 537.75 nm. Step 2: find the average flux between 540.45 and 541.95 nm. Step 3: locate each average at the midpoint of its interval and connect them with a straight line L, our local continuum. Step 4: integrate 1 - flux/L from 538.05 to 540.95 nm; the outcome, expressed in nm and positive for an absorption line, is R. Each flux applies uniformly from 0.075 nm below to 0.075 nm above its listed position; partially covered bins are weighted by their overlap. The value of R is 0.04 nm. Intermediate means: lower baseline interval 21.2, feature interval 20.5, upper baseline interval 20.5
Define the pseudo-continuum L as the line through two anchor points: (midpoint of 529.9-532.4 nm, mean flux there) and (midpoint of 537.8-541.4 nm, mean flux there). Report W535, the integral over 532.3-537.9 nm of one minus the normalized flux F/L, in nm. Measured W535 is -0.20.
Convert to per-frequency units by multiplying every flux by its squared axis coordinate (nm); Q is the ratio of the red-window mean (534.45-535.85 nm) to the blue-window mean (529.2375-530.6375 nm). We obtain 1.13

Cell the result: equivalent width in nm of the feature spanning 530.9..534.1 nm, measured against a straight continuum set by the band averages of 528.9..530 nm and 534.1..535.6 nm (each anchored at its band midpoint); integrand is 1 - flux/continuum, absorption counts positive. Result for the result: 0.10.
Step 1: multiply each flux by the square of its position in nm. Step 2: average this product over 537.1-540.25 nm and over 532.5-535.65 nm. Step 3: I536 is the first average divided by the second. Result 1.0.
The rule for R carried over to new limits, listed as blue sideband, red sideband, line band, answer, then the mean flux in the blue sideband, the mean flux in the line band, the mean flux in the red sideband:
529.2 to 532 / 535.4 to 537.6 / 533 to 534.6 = 0.04 nm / 20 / 20.3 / 21.6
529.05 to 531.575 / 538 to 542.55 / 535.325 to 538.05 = -0.17 nm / 19.9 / 21.6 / 20.6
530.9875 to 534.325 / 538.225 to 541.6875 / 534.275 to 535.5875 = -0.10 nm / 20.1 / 21.8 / 20.5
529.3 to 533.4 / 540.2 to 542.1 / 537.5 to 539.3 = -0.07 nm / 20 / 21.1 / 20.5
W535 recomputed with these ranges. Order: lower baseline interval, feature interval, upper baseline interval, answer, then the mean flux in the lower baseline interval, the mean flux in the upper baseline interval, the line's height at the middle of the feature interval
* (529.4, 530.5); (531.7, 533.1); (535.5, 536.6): 0.05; 19.9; 21.9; 20.7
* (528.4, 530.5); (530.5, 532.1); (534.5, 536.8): 0.04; 20.1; 21.8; 20.6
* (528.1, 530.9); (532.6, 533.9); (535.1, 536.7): 0.08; 20.1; 22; 21.2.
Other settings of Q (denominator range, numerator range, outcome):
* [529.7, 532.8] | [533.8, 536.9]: 1.09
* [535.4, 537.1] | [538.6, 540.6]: 0.96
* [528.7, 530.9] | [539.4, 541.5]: 1.06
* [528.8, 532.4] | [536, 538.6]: 1.09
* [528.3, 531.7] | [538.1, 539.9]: 1.07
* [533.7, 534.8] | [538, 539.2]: 1.04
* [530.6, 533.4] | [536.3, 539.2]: 1.08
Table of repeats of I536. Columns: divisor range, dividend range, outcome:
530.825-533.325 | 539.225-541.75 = 1.05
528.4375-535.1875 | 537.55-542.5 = 1.05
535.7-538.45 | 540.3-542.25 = 0.97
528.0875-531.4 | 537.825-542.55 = 1.07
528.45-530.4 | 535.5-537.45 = 1.10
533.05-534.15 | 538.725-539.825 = 1.04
